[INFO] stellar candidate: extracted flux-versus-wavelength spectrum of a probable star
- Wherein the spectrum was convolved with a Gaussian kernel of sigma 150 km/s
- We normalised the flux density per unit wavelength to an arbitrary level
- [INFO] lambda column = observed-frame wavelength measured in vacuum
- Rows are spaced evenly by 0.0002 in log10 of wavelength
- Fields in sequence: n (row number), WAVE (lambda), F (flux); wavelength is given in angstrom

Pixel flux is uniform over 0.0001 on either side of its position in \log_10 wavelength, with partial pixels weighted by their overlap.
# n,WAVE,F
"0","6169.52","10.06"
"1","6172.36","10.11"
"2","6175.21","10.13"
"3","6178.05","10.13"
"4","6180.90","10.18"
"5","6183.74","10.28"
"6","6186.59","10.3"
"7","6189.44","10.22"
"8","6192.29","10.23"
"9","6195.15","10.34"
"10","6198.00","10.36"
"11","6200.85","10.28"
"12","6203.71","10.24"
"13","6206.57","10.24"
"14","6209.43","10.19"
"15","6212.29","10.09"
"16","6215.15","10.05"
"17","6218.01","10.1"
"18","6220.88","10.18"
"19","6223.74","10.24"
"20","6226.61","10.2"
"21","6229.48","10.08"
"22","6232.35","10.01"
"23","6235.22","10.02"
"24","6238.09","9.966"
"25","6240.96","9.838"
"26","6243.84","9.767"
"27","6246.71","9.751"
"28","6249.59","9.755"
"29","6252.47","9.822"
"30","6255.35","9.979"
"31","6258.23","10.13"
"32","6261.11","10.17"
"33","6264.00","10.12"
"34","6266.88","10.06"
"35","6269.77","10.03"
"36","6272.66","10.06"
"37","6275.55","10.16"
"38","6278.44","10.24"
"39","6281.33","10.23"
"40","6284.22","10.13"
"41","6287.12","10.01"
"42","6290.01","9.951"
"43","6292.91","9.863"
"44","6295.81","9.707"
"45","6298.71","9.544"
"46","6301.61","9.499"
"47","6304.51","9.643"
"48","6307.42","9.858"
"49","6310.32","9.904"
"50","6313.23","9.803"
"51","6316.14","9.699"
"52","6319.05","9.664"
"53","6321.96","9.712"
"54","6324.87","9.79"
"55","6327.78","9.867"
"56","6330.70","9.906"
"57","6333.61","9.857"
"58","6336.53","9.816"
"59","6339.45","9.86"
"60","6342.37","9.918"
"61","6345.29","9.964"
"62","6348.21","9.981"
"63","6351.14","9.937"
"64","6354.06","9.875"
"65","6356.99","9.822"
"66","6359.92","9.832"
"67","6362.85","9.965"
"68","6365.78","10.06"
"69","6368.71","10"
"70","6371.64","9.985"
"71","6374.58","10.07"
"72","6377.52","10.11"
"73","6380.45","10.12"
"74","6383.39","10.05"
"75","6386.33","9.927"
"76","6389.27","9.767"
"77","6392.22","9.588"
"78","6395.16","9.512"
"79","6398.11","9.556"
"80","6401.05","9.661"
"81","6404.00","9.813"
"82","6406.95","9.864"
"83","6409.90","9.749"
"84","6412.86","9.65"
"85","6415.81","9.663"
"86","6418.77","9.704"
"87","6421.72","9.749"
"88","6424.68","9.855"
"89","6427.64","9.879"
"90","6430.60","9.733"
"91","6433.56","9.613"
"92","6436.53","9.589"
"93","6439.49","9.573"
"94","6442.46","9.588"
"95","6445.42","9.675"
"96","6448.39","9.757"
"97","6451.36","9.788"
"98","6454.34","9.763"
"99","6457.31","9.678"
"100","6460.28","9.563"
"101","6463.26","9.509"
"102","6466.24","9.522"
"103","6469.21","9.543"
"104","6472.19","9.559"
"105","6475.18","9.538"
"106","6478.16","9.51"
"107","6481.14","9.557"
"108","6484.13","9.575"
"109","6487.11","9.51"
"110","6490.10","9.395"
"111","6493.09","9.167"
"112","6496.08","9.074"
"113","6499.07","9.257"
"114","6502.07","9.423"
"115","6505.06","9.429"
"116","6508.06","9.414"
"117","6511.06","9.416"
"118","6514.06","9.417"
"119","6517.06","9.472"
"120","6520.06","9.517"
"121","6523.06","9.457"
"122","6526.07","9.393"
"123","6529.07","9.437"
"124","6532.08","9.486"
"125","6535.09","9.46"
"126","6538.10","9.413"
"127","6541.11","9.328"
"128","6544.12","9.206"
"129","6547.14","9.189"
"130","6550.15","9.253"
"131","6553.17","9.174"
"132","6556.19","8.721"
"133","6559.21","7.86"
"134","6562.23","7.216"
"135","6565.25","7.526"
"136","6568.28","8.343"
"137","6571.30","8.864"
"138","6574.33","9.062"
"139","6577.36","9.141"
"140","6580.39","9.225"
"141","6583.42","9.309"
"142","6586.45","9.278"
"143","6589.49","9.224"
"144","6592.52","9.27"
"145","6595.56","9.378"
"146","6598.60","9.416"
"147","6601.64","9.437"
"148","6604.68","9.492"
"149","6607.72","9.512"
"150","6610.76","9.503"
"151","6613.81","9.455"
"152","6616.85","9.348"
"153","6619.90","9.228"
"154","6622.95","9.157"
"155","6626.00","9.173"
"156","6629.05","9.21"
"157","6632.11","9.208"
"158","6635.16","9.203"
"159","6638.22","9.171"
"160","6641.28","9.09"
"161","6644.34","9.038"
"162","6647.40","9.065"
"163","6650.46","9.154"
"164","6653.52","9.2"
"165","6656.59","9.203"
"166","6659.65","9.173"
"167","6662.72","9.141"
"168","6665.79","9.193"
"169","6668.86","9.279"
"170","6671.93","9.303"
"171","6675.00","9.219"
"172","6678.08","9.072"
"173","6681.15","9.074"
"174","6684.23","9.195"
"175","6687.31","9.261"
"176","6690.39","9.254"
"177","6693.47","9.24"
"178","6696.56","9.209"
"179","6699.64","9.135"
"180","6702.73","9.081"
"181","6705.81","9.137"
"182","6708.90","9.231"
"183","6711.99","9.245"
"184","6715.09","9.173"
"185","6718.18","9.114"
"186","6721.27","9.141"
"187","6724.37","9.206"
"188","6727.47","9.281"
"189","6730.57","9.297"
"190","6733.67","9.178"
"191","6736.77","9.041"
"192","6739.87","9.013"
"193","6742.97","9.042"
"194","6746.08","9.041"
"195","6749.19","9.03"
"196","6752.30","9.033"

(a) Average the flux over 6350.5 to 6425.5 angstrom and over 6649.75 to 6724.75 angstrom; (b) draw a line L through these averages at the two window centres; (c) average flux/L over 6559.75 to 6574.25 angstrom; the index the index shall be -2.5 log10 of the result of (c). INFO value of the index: 0.17 mag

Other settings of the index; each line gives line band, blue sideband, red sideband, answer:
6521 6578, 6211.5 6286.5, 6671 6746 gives 0.06 mag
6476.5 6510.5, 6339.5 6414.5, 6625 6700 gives 0.02 mag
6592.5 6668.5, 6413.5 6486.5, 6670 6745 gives 0.01 mag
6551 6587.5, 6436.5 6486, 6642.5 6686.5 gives 0.09 mag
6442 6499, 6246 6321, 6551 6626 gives -0.02 mag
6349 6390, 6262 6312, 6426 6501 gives -0.02 mag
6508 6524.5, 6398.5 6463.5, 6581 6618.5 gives 0.01 mag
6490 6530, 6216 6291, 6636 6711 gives 0.02 mag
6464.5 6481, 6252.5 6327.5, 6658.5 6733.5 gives 0.01 mag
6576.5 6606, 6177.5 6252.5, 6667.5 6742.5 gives 0.01 mag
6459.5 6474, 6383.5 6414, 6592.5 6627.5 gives 0.01 mag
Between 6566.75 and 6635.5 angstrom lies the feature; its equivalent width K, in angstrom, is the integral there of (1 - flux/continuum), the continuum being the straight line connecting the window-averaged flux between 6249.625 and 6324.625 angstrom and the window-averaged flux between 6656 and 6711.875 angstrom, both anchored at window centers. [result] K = 0.8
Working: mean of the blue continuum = 9.91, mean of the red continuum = 9.19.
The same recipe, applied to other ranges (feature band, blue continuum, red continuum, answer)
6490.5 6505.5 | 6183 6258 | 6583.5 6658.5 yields 0.40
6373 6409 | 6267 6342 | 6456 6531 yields -0.57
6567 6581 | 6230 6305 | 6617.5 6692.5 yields 0.63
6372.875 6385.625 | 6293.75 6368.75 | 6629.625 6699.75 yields -0.45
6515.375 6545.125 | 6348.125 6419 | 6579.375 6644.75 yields 0.22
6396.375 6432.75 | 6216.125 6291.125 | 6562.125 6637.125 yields -0.46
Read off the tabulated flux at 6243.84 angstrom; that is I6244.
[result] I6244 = 9.767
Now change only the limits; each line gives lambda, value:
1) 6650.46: 9.154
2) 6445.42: 9.675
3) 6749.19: 9.03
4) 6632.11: 9.208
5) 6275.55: 10.16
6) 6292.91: 9.863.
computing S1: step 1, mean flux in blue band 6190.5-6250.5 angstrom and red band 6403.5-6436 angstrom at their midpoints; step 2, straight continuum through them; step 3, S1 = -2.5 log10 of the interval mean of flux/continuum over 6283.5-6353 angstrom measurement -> 0.01 mag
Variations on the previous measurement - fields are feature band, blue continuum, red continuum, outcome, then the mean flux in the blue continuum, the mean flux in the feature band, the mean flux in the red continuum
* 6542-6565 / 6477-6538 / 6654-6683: 0.09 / 9.42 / 8.62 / 9.19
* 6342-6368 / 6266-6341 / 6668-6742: -0.02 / 9.88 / 9.93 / 9.18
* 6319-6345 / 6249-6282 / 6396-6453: 0.01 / 10.1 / 9.84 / 9.71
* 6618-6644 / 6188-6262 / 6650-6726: 0.01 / 10.1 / 9.17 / 9.19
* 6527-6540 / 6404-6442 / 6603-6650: 0.00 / 9.72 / 9.45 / 9.26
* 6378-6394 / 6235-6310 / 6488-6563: -0.03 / 9.93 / 9.9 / 9.2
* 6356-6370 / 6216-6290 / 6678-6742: -0.01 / 10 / 9.94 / 9.17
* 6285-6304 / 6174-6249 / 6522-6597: 0.01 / 10.1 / 9.77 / 9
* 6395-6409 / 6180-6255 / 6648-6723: 0.00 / 10.1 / 9.7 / 9.18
